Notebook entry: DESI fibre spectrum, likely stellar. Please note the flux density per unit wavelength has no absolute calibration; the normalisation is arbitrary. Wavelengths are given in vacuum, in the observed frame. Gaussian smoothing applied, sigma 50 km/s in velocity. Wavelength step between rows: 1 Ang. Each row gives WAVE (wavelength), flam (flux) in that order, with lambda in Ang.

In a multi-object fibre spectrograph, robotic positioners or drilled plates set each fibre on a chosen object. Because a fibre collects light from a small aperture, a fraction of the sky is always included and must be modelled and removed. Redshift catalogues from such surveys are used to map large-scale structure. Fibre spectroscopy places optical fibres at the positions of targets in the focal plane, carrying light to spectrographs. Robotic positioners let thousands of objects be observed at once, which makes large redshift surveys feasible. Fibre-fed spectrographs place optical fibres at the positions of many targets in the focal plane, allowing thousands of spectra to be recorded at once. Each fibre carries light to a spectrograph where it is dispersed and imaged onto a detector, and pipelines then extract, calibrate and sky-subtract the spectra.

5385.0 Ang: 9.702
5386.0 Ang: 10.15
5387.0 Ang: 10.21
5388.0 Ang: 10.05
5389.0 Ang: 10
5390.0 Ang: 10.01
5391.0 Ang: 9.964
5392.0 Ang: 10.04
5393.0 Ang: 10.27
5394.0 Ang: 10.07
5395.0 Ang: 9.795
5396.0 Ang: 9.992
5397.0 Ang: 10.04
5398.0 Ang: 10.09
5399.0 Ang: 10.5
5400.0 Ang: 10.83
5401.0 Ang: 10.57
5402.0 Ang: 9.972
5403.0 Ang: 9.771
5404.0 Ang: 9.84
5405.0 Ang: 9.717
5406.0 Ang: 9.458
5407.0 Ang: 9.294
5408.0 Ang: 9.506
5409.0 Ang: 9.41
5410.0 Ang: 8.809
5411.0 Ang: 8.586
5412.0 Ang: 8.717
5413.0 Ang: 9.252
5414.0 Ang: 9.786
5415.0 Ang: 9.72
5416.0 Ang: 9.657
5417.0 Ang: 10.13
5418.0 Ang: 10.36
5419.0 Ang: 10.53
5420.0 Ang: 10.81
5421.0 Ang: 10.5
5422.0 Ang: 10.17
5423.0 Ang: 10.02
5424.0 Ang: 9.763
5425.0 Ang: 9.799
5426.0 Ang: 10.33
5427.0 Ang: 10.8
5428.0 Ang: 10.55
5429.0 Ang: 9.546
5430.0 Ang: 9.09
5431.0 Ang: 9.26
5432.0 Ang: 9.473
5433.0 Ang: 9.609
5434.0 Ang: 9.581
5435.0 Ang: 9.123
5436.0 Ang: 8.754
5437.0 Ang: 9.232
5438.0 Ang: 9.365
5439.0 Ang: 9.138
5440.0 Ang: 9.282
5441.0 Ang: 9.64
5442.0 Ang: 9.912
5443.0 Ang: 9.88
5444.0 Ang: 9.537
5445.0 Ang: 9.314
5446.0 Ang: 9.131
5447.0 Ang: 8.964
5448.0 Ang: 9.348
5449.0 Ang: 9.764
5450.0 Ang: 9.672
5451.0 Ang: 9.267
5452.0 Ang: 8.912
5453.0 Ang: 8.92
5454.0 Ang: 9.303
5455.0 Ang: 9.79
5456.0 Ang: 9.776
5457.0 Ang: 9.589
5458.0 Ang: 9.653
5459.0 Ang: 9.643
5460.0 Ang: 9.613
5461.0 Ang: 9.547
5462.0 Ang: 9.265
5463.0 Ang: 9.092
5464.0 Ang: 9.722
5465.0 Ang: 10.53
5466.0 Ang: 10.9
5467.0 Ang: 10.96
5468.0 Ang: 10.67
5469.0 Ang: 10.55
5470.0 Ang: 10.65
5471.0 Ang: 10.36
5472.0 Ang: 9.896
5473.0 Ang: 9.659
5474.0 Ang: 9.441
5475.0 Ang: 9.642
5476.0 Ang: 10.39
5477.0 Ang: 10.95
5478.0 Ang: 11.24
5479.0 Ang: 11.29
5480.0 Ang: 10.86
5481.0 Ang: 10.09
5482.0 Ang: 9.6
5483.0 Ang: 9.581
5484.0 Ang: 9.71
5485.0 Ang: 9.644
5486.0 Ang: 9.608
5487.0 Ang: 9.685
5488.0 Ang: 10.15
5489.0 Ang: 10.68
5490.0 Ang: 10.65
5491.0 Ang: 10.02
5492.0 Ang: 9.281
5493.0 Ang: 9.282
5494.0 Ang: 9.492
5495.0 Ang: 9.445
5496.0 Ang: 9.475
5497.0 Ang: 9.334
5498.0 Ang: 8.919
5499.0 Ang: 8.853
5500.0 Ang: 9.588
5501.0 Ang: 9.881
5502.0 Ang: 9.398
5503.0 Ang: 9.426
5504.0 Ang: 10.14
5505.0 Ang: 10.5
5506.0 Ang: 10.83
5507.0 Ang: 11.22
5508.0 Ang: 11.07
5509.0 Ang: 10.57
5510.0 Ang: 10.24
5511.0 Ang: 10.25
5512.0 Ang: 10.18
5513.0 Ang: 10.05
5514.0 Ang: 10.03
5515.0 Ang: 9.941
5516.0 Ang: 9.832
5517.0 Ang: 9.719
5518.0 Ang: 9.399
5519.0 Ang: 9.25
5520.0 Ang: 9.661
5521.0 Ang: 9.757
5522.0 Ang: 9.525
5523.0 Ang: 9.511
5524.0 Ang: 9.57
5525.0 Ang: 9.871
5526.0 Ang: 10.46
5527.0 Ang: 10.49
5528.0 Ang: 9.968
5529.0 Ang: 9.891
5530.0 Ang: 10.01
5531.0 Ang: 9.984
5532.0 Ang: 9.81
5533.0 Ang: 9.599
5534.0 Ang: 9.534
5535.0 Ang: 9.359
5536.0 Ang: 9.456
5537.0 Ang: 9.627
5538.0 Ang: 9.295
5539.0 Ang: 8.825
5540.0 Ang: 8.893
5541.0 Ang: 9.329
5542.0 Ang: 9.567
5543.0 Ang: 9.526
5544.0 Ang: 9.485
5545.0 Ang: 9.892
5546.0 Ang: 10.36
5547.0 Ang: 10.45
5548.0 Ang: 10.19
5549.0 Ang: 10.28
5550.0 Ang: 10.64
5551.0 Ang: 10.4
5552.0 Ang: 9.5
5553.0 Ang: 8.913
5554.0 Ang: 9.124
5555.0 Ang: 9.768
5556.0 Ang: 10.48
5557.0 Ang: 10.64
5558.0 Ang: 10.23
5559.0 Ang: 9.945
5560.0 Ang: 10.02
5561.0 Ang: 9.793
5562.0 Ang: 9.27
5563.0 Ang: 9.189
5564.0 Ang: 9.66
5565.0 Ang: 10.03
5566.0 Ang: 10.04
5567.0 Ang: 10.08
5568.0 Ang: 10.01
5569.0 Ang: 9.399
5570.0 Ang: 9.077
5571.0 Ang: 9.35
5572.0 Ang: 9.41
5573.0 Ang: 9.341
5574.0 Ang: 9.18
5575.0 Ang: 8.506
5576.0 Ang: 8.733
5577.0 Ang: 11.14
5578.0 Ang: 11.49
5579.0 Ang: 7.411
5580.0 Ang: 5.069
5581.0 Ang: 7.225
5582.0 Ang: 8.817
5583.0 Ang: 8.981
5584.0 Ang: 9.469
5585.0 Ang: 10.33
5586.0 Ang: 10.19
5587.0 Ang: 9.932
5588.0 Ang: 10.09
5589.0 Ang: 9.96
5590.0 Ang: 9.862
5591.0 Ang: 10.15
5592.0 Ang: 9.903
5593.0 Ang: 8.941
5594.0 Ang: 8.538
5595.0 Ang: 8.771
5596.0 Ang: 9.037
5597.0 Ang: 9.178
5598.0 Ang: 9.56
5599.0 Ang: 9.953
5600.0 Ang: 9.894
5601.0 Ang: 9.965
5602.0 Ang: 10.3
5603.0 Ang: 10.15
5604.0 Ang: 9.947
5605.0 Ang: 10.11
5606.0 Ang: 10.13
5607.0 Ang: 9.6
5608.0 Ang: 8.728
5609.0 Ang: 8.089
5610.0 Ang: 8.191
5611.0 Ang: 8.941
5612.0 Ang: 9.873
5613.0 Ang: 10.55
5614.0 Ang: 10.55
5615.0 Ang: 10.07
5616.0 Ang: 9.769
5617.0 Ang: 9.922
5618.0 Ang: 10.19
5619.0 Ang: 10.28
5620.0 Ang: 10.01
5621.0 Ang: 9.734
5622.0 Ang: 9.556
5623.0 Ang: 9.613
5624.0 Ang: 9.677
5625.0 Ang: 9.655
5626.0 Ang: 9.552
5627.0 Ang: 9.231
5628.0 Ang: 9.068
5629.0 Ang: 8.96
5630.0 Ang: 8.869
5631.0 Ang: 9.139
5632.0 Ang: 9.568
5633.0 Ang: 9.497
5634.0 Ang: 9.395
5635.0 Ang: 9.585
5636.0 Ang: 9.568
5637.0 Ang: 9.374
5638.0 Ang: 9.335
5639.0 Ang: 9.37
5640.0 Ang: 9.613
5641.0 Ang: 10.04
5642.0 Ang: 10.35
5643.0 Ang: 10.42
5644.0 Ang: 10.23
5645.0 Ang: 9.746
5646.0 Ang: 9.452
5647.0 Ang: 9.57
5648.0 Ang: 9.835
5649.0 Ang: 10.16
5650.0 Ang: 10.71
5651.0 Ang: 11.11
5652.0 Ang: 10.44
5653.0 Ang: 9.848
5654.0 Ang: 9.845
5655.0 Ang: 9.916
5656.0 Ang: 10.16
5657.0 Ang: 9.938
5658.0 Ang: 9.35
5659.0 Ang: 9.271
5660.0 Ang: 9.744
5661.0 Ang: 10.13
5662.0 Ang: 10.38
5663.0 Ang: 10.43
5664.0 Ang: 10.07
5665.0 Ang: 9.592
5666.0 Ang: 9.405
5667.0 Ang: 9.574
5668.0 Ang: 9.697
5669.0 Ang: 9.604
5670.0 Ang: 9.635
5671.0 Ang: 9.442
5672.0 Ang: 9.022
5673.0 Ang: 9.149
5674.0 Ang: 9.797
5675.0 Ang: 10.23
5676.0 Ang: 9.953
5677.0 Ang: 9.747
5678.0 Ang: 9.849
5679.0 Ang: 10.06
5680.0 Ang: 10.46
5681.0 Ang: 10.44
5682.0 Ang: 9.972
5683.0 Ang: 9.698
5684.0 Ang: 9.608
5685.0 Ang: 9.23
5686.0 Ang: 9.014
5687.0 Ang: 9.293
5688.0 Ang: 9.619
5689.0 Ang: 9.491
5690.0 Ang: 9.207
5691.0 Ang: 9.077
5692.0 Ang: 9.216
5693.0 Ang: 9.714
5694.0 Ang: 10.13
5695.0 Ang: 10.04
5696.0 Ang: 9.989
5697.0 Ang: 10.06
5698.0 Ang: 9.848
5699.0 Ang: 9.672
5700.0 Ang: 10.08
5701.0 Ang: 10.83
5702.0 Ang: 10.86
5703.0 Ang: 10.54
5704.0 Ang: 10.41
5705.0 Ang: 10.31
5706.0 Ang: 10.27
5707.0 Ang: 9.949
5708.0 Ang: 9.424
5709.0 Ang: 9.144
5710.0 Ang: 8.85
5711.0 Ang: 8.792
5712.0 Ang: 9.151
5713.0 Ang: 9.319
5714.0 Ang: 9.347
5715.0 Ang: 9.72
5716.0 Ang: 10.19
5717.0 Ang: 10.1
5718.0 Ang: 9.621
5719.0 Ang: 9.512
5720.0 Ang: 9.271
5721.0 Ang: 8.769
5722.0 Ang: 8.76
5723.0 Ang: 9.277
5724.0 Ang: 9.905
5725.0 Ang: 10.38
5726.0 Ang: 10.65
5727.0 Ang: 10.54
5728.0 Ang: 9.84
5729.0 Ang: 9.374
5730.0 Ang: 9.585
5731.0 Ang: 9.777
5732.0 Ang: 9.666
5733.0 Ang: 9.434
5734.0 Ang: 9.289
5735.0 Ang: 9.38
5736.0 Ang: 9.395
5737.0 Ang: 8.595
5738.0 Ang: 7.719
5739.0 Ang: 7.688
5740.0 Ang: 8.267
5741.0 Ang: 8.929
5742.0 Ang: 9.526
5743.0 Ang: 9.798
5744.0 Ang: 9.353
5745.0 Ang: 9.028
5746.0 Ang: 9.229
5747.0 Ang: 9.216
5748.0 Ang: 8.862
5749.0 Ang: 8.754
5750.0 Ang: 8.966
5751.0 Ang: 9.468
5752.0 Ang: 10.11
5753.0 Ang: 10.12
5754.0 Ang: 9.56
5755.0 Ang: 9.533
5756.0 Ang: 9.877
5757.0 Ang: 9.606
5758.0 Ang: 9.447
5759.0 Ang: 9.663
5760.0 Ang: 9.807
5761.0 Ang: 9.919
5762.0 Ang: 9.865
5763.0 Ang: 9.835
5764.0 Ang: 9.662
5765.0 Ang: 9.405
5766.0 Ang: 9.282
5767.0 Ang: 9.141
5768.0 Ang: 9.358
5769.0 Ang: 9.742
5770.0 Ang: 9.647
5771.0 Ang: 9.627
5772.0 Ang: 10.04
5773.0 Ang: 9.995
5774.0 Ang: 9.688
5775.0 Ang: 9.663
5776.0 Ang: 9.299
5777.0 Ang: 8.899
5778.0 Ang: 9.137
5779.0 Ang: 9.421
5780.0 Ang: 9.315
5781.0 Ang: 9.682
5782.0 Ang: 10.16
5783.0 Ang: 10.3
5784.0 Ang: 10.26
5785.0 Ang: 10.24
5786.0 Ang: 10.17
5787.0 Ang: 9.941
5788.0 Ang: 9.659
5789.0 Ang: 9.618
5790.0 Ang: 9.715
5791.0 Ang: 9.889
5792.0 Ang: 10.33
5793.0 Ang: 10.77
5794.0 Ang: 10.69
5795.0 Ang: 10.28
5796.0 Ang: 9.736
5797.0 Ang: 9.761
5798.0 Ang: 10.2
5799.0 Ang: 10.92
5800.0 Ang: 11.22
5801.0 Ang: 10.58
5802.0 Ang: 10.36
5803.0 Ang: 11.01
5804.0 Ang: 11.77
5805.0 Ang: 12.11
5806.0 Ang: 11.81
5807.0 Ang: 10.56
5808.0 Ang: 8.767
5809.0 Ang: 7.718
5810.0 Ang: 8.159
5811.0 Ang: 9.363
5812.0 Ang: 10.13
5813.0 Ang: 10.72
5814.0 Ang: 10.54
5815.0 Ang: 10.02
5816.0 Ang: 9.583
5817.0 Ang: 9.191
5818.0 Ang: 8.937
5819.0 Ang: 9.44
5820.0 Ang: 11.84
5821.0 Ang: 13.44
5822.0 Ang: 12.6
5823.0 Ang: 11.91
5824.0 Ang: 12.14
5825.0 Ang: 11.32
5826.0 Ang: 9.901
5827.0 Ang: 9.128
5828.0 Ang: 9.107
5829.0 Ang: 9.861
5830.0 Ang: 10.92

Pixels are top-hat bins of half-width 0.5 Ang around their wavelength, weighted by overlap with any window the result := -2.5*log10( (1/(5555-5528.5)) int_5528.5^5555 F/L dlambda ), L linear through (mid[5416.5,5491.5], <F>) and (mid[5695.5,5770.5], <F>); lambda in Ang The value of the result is 0.01 mag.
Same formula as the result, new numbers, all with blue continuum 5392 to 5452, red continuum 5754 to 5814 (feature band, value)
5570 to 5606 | 0.046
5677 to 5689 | 0.014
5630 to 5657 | 0.000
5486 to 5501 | 0.013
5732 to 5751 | 0.104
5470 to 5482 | -0.063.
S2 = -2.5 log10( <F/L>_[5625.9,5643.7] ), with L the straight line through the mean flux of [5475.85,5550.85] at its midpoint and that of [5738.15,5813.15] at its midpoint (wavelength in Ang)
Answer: 0.04 mag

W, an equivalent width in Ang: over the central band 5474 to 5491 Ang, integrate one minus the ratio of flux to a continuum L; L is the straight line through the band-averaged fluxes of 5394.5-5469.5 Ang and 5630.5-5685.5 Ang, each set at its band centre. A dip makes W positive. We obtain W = -0.80 Ang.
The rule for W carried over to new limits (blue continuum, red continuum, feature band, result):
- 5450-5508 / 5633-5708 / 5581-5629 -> 1.28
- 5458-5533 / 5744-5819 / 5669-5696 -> 0.57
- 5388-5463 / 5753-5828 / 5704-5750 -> 2.82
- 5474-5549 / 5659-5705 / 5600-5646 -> 0.87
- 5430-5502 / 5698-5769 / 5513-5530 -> -0.23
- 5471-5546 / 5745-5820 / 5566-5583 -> 1.40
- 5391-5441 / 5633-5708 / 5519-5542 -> 0.38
